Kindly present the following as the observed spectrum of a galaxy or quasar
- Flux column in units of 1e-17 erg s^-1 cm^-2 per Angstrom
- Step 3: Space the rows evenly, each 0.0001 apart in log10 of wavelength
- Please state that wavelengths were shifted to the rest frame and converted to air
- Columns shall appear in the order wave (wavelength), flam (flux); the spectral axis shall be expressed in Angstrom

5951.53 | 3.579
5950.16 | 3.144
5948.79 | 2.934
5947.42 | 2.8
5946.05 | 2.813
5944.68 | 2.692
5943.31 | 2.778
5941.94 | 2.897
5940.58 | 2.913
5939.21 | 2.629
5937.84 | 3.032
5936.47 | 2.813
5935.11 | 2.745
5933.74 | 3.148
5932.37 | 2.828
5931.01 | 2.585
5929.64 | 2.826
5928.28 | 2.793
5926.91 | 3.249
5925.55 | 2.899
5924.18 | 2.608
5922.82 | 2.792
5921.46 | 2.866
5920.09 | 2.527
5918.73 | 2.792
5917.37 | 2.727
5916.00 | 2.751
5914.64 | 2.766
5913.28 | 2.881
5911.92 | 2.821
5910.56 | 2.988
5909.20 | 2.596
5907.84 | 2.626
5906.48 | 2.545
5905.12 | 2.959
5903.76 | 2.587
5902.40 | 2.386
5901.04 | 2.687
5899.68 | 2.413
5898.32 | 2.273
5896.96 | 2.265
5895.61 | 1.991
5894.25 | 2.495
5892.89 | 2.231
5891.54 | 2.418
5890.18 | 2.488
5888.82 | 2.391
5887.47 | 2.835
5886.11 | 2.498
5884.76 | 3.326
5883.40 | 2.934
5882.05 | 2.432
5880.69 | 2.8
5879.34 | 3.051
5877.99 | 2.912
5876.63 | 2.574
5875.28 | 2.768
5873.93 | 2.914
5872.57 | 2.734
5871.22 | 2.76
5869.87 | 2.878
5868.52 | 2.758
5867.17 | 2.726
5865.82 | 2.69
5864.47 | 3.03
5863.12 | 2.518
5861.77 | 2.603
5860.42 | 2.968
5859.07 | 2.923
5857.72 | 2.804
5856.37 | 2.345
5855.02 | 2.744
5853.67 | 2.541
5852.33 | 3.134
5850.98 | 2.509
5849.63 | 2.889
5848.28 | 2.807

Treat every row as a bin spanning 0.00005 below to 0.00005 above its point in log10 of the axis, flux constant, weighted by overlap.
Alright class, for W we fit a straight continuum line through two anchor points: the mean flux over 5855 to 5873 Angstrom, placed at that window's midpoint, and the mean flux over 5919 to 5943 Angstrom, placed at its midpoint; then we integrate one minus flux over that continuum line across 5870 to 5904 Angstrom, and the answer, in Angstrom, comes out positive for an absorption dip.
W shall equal 2.0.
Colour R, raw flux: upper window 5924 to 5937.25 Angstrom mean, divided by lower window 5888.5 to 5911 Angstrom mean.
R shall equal 1.15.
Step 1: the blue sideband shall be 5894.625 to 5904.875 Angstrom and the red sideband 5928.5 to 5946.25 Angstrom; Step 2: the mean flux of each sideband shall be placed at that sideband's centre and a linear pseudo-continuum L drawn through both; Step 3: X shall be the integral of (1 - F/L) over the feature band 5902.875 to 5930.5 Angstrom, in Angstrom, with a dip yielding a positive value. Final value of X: -2.0 Angstrom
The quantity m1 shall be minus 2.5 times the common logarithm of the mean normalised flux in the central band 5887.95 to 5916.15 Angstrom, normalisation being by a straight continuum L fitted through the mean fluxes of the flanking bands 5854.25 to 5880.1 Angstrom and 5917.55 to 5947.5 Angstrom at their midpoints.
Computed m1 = 0.101 mag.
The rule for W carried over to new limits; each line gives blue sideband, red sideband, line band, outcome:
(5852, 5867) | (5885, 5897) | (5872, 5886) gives -1.50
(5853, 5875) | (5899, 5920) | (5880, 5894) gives 0.46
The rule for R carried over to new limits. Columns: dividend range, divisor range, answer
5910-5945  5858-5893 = 1.03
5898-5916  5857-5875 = 0.96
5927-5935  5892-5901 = 1.24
